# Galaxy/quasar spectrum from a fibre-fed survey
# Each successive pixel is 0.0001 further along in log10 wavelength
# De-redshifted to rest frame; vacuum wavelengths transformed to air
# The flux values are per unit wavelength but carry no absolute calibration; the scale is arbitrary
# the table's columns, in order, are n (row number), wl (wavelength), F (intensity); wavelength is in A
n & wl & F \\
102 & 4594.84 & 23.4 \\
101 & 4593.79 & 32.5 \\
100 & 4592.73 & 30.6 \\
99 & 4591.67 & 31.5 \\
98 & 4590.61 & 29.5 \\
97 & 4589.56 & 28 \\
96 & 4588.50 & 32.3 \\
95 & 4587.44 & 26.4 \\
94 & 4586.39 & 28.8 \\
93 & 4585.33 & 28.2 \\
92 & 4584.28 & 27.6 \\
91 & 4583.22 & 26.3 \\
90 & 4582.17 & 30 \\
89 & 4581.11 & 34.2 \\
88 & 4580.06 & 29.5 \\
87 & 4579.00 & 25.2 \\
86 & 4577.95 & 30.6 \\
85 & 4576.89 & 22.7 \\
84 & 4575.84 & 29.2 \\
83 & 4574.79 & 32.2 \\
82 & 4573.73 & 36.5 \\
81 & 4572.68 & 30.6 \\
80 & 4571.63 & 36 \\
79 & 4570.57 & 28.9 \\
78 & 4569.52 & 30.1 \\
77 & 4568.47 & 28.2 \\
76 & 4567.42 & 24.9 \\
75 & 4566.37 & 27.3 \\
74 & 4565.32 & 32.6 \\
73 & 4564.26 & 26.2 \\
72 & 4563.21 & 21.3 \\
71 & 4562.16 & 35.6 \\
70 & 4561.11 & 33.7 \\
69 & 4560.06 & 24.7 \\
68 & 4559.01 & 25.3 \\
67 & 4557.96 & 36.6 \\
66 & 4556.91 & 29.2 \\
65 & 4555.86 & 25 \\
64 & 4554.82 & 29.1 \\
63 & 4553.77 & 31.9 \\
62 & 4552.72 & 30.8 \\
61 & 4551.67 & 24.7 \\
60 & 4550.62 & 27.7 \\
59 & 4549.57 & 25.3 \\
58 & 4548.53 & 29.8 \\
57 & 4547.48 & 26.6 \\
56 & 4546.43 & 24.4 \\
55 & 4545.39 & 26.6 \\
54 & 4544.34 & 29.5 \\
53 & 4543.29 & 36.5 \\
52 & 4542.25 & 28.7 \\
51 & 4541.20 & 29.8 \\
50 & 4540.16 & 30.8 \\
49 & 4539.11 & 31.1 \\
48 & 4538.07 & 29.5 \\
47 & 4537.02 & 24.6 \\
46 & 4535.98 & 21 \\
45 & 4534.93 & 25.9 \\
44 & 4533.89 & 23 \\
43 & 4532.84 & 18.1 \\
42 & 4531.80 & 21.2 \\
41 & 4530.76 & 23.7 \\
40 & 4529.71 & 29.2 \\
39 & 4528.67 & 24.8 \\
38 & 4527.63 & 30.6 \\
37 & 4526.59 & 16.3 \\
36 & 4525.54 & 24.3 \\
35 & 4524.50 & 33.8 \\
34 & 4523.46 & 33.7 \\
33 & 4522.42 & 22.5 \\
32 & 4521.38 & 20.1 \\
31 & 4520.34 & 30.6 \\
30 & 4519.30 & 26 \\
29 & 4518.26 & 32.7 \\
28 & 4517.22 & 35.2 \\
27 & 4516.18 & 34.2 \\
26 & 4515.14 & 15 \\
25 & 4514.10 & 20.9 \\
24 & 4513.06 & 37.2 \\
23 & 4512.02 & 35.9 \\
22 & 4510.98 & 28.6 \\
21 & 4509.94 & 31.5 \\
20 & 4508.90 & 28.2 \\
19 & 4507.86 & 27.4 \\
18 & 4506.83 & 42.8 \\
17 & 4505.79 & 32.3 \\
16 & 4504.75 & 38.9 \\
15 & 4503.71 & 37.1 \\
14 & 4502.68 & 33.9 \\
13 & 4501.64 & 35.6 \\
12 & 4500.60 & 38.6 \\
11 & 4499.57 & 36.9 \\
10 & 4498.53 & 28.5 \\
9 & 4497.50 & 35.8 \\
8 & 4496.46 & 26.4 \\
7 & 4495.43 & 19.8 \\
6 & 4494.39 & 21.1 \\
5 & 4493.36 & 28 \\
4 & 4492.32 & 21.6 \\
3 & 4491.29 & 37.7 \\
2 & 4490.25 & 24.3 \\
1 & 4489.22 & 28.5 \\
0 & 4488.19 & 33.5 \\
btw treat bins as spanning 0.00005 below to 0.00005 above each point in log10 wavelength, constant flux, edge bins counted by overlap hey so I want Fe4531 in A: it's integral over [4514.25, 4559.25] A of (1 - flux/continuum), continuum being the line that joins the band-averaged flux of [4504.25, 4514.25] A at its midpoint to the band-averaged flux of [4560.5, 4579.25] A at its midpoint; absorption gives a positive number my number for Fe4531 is 5.74 A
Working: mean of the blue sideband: 32.8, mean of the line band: 27.3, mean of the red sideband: 29.6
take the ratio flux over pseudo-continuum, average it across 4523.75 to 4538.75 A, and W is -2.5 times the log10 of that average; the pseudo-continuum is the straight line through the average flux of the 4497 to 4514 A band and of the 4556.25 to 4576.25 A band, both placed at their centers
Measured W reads 0.28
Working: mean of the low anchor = 34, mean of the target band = 24.9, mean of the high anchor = 29.9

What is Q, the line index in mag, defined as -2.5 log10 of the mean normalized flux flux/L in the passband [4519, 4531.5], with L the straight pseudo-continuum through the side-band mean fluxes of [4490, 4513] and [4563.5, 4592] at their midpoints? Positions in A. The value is 0.18 mag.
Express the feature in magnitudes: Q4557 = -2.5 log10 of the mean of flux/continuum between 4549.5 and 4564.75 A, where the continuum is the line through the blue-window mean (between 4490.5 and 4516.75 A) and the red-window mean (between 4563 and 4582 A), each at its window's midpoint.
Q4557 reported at 0.04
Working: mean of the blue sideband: 30.9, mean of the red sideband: 29.4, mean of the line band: 28.6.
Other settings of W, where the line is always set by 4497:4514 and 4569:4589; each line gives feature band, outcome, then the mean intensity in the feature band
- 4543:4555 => 0.11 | 28.4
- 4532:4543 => 0.22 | 26.3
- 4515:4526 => 0.16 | 28.5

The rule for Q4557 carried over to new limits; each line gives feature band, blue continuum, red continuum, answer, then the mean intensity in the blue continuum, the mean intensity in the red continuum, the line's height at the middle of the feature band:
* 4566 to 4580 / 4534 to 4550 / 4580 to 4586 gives -0.018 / 27.9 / 29.3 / 28.9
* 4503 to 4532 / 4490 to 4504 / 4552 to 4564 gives 0.030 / 30.4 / 29.2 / 30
